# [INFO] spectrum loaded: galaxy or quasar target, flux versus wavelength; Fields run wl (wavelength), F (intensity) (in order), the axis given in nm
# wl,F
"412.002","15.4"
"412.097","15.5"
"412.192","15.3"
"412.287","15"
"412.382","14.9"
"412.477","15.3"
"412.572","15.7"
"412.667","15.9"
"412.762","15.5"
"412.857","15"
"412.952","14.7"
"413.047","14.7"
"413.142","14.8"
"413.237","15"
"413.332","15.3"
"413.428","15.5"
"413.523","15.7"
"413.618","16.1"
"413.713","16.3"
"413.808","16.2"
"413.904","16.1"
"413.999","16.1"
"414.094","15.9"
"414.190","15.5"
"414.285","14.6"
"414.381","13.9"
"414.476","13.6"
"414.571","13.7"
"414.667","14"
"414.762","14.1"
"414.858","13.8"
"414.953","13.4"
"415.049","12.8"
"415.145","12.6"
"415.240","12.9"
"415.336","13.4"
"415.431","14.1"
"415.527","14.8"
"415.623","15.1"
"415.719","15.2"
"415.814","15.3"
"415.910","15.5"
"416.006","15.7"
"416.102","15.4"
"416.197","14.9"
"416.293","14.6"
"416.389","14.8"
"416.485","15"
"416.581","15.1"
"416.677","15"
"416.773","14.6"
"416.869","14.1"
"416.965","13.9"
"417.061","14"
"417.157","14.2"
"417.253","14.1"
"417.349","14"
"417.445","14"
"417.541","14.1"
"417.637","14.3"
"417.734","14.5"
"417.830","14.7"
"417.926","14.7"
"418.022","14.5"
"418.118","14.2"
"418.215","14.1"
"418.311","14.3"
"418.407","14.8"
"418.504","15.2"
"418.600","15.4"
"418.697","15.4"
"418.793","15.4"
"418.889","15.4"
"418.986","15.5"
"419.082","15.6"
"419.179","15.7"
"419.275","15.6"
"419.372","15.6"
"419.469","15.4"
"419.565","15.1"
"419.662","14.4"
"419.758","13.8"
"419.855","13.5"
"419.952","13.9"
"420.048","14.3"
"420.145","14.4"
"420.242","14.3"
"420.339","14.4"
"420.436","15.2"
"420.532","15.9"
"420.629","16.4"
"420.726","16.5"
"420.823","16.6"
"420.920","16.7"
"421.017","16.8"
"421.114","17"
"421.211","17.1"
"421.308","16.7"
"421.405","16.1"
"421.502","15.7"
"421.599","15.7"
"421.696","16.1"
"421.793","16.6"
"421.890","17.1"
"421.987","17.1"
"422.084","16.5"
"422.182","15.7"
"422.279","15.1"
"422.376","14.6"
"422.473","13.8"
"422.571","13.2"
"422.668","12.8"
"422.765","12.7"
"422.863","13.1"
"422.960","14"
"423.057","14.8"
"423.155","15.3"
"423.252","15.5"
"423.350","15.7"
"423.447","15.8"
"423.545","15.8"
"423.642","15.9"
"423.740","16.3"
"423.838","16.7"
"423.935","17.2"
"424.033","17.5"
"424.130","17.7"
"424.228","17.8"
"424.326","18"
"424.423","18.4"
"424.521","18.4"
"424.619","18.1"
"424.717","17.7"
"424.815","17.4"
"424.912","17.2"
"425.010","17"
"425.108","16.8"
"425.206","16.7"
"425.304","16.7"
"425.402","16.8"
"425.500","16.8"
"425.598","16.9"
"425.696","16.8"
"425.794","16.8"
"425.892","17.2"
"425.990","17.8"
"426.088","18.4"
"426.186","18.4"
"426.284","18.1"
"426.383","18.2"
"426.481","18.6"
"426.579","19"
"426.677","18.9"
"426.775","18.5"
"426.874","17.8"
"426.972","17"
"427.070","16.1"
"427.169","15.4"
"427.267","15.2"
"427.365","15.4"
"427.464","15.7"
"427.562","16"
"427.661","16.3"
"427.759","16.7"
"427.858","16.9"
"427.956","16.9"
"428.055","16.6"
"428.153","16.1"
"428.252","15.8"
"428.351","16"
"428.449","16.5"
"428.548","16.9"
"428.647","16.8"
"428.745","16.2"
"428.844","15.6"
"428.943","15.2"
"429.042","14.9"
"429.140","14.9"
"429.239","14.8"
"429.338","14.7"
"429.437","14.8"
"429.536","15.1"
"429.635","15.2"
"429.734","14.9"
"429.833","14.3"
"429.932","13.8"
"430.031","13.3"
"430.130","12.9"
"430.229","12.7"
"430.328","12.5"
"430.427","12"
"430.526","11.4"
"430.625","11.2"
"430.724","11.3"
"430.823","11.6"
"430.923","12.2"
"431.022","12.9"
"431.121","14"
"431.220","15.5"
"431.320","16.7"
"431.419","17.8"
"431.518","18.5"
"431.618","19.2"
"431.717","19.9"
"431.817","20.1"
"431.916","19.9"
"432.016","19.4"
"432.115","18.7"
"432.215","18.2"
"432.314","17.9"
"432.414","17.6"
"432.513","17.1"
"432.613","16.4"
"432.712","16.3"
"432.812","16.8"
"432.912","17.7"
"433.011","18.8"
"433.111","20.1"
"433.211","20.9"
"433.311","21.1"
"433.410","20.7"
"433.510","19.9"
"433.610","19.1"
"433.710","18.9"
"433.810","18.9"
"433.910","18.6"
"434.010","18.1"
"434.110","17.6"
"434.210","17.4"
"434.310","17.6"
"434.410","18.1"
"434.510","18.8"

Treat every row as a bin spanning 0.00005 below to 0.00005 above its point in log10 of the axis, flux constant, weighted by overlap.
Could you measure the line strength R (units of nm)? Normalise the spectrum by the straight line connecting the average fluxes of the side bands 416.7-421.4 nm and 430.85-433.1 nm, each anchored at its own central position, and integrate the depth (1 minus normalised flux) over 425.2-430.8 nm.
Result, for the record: 0.27 nm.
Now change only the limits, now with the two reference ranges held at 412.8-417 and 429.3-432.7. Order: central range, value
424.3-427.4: -0.45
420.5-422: -0.15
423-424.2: -0.09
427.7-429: -0.09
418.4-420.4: 0.00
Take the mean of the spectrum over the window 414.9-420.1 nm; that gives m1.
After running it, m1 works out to 14.6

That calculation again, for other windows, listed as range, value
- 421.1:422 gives 16.5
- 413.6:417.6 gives 14.6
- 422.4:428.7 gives 16.6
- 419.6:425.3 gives 15.9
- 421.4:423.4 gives 15.1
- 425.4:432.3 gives 16.1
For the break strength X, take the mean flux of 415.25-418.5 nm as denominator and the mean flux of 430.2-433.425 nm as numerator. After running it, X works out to 1.1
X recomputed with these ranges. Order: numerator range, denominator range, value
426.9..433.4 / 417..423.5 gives 1.06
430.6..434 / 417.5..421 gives 1.17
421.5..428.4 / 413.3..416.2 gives 1.12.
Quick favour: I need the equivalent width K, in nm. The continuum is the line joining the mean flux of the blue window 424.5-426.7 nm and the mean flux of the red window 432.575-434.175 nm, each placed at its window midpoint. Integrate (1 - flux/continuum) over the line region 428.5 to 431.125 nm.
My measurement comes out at 0.62 nm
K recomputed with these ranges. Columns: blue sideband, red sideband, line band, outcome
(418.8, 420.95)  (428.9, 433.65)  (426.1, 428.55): -0.175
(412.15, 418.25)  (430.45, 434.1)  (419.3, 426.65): -0.139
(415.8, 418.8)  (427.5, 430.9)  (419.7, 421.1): -0.053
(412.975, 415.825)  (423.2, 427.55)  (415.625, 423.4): 0.373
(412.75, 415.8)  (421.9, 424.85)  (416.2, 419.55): 0.096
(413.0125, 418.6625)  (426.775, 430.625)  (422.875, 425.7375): -0.318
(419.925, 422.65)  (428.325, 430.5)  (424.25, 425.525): -0.181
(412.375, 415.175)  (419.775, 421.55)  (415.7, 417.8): 0.077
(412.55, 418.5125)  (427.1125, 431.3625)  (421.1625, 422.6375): -0.107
